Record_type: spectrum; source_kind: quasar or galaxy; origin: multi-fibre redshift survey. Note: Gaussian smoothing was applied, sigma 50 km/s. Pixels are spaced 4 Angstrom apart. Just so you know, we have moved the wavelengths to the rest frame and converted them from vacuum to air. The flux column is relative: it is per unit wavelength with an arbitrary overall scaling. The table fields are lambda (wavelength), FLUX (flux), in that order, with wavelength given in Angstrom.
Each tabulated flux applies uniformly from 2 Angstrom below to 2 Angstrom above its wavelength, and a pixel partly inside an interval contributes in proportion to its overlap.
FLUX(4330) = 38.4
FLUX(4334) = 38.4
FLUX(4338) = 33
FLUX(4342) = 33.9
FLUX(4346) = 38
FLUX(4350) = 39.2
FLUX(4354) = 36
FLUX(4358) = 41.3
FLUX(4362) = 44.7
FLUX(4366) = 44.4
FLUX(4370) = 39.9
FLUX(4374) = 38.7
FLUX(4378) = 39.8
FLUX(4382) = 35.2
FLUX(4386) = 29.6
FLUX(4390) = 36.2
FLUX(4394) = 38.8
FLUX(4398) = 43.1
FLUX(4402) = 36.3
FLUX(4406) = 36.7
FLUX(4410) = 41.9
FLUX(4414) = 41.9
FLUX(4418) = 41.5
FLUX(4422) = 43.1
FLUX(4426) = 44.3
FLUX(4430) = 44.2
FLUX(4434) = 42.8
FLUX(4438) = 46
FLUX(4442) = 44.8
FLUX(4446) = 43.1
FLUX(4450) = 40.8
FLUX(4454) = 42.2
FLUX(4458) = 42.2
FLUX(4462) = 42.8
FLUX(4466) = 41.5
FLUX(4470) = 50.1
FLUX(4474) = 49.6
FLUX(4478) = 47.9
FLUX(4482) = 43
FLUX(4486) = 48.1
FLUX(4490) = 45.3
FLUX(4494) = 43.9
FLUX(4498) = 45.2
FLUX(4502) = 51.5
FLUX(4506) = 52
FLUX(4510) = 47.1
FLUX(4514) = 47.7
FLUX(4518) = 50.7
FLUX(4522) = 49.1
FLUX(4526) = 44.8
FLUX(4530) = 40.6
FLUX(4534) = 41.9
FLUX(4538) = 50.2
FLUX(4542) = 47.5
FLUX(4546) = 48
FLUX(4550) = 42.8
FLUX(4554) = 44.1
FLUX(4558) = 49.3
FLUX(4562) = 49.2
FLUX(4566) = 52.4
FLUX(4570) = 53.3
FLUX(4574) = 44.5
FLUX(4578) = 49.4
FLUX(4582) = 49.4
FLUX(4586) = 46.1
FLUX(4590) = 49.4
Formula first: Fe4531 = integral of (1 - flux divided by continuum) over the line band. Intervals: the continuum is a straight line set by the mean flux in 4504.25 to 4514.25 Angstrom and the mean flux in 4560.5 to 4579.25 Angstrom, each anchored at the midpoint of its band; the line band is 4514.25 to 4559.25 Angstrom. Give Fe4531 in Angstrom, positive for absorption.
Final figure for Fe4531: 2.8 Angstrom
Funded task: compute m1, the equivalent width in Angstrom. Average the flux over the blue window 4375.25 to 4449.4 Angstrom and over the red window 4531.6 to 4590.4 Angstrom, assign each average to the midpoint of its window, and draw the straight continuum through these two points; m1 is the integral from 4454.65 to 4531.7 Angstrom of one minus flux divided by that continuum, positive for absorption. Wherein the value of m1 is -3.5 Angstrom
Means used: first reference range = 40.5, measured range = 46.4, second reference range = 47.7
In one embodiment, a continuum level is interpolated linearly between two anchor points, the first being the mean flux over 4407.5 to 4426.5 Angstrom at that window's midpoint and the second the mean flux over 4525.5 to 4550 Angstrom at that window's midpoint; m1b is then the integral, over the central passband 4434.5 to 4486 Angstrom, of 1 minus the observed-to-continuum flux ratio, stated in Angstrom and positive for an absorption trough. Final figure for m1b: -1.47 Angstrom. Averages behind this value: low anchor 42.2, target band 44.6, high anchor 45.3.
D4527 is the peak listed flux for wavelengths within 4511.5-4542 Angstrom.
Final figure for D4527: 50.7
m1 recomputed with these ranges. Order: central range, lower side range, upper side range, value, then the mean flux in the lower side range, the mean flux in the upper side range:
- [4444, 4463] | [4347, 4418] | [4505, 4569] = 0.3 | 39.1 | 47.4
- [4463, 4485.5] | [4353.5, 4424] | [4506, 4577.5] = -1.3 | 39.5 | 47.4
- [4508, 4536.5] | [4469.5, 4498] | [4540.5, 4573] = 0.8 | 46.6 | 48.2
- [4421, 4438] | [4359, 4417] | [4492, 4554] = -1.0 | 39.2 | 46.8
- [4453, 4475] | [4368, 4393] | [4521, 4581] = -1.5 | 36.7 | 47.1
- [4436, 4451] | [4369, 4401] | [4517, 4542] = -1.0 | 37.6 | 46.1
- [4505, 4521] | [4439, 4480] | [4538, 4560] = -1.2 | 44.5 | 46.7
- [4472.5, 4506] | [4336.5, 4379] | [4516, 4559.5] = -2.1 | 39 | 46.2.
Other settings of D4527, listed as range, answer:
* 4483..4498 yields 48.1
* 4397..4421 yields 43.1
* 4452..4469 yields 42.8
